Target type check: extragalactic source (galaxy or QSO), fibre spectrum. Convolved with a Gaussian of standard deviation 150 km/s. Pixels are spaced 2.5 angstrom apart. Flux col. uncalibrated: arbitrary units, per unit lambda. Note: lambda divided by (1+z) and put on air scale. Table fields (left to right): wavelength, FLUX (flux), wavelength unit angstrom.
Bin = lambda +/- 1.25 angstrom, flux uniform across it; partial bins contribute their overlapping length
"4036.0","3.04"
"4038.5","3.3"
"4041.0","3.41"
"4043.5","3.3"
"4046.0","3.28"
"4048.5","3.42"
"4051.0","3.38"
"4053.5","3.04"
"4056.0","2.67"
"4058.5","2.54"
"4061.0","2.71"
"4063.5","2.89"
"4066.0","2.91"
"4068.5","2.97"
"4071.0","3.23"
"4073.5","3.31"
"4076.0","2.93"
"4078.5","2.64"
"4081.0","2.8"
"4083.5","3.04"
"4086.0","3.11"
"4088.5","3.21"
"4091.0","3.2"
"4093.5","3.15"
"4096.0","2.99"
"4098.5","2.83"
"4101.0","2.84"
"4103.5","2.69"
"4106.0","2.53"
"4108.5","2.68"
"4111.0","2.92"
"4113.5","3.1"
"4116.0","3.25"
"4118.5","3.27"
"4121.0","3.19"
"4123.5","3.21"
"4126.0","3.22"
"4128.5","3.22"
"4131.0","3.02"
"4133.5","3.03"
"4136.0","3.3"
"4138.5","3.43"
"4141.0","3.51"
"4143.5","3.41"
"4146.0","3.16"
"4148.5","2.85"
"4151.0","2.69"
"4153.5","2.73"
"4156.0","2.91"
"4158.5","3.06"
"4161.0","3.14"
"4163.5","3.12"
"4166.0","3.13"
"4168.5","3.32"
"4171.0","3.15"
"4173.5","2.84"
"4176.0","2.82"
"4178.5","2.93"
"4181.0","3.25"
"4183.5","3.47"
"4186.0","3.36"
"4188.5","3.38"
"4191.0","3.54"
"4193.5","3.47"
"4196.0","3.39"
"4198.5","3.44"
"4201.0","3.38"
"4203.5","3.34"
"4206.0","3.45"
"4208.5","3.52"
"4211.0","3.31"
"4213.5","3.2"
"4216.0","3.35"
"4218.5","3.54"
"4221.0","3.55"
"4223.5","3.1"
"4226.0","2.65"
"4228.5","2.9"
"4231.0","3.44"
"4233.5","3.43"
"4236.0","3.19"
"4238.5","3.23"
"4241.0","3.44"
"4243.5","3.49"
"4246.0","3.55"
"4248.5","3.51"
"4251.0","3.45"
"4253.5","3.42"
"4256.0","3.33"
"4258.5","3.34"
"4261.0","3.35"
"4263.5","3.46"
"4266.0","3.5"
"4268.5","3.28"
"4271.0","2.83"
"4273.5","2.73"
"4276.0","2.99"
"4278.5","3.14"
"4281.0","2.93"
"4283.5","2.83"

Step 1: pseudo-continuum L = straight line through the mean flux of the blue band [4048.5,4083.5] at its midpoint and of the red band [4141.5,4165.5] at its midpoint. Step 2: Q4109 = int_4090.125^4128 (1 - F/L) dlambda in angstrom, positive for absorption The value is -0.3 angstrom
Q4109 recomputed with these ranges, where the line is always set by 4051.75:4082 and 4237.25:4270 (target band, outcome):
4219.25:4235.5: 0.71 angstrom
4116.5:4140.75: -1.26 angstrom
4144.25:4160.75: 1.05 angstrom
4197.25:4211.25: -0.61 angstrom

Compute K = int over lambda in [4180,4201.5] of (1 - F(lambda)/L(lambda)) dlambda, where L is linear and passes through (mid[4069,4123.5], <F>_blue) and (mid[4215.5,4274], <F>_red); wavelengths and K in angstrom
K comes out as -1.5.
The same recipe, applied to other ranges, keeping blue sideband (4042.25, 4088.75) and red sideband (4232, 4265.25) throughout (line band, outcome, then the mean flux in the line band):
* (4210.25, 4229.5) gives 0.80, 3.2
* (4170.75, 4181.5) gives 0.93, 2.97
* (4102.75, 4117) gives 1.14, 2.86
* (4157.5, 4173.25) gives 0.44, 3.13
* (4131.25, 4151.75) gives -0.01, 3.18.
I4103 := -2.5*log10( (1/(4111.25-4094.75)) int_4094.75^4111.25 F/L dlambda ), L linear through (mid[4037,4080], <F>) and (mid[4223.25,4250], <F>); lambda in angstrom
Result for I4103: 0.12 mag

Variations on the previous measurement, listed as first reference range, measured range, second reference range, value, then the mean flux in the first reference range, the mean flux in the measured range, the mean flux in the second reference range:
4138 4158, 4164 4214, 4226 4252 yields -0.03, 3.07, 3.28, 3.33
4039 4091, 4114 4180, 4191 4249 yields 0.03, 3.05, 3.11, 3.34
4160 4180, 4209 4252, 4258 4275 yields -0.06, 3.06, 3.32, 3.2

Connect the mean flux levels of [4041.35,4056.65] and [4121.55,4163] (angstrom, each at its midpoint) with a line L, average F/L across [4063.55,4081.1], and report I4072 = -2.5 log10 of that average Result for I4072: 0.08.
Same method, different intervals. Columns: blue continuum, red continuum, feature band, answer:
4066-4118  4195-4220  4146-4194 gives 0.05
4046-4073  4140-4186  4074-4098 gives 0.00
